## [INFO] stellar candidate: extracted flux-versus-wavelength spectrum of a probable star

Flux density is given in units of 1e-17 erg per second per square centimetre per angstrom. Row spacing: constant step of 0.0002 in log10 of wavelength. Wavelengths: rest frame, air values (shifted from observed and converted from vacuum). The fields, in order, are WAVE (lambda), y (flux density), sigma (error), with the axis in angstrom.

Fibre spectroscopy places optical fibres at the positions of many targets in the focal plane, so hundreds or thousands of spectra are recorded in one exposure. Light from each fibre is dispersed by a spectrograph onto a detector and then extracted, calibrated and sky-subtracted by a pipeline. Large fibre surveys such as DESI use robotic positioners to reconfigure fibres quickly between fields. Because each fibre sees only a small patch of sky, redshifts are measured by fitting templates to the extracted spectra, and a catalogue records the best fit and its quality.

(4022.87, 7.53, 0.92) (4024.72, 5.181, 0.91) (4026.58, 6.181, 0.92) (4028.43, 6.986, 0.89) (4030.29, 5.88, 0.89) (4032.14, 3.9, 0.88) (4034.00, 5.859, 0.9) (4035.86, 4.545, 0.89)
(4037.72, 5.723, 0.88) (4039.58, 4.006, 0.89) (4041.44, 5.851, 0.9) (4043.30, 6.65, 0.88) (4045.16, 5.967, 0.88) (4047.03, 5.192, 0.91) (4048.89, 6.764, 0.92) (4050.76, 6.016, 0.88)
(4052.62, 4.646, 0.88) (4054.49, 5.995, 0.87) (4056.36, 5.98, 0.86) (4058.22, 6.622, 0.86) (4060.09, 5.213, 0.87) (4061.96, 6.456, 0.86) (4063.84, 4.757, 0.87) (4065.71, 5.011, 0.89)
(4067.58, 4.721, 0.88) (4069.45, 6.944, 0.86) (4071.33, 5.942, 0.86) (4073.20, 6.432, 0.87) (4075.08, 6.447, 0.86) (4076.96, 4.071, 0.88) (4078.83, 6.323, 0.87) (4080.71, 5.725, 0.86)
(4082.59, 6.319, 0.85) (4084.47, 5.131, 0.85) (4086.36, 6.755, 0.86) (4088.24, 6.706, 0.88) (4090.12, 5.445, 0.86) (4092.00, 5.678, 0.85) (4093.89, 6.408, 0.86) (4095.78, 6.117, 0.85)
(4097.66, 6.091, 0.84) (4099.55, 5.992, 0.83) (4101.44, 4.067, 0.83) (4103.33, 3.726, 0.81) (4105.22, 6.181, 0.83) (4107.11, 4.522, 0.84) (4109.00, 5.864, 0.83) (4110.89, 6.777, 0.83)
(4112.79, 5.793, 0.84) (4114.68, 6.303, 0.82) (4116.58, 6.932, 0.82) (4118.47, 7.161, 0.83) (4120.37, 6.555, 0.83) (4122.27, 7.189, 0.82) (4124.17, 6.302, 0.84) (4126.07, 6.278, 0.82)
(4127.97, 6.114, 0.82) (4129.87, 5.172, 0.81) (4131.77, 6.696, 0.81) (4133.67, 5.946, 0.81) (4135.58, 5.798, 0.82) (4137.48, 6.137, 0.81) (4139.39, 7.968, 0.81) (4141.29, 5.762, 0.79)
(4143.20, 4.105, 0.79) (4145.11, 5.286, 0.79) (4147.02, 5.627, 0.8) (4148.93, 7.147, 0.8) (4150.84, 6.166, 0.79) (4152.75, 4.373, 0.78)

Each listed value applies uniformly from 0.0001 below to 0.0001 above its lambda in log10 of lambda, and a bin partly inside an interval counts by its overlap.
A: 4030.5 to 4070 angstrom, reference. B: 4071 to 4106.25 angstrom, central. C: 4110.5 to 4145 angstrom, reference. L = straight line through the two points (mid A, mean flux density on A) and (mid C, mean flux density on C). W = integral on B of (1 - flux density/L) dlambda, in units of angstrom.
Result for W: 0.8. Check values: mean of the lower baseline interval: 5.56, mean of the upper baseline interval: 6.24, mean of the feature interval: 5.76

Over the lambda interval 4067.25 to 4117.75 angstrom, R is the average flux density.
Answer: 5.85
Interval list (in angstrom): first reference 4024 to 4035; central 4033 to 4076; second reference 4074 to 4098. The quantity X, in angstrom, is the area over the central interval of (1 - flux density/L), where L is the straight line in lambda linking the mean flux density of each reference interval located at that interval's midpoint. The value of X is 0.46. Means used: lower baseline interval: 5.66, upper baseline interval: 5.94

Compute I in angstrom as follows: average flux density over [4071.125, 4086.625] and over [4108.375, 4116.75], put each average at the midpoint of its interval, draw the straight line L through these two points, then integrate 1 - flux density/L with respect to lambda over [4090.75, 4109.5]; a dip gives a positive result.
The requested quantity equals 2.1 angstrom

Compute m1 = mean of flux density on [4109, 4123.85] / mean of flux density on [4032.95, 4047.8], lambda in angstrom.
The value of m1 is 1.2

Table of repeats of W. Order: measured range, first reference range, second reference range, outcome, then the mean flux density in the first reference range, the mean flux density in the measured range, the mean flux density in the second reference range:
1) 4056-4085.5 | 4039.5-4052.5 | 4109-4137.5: 1.15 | 5.82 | 5.75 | 6.33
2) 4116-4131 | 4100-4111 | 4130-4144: -2.22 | 5.11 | 6.46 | 6.03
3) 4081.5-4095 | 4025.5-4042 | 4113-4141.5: -0.12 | 5.42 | 6.06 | 6.42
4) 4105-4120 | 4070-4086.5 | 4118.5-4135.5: -0.06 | 5.89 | 6.21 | 6.3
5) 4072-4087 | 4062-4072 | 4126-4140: -0.55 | 5.55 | 5.88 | 6.22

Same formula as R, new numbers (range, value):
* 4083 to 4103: 5.78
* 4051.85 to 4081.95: 5.72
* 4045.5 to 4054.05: 5.69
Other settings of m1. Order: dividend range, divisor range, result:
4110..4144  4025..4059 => 1.10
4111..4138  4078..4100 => 1.05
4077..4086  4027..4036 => 1.04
